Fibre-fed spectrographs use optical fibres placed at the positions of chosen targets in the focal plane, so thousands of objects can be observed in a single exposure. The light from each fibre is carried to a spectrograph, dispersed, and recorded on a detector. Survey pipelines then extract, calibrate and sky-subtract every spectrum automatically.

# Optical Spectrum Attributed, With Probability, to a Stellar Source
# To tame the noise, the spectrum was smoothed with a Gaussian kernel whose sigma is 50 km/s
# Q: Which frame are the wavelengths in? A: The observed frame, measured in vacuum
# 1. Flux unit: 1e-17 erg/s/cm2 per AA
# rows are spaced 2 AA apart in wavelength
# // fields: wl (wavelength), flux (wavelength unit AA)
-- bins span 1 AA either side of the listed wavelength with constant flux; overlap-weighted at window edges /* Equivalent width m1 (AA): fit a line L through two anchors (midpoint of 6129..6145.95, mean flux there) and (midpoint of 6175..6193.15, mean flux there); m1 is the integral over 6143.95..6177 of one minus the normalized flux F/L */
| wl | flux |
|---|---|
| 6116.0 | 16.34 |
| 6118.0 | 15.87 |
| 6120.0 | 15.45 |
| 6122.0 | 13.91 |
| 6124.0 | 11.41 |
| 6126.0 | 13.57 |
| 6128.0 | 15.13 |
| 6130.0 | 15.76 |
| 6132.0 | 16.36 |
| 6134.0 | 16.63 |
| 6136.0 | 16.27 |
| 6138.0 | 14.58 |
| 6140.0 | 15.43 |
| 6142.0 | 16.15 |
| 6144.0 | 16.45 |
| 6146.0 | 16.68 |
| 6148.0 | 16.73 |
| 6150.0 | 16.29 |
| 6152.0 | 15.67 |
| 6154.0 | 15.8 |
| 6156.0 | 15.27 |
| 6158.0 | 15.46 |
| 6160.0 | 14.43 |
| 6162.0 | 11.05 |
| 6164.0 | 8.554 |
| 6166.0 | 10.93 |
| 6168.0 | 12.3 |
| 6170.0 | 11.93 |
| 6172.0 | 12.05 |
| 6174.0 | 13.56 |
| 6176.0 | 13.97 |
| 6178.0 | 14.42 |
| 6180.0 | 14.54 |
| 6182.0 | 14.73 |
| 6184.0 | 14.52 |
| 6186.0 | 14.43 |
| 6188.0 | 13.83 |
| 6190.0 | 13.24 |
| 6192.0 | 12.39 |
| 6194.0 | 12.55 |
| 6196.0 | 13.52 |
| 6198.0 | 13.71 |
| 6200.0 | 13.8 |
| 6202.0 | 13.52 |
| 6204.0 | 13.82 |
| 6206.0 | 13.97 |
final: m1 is 2.57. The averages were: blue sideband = 16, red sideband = 14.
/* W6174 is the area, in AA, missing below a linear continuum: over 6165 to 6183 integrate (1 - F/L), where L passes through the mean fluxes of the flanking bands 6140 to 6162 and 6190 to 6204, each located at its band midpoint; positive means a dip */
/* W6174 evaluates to 1.6 AA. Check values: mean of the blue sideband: 15.7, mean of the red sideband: 13.3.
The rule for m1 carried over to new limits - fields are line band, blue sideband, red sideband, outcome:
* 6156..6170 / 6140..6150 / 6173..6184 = 2.7 AA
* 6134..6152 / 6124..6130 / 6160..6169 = -4.6 AA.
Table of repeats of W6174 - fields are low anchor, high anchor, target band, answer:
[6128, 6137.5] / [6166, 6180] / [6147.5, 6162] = -0.9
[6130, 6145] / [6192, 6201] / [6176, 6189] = -0.4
